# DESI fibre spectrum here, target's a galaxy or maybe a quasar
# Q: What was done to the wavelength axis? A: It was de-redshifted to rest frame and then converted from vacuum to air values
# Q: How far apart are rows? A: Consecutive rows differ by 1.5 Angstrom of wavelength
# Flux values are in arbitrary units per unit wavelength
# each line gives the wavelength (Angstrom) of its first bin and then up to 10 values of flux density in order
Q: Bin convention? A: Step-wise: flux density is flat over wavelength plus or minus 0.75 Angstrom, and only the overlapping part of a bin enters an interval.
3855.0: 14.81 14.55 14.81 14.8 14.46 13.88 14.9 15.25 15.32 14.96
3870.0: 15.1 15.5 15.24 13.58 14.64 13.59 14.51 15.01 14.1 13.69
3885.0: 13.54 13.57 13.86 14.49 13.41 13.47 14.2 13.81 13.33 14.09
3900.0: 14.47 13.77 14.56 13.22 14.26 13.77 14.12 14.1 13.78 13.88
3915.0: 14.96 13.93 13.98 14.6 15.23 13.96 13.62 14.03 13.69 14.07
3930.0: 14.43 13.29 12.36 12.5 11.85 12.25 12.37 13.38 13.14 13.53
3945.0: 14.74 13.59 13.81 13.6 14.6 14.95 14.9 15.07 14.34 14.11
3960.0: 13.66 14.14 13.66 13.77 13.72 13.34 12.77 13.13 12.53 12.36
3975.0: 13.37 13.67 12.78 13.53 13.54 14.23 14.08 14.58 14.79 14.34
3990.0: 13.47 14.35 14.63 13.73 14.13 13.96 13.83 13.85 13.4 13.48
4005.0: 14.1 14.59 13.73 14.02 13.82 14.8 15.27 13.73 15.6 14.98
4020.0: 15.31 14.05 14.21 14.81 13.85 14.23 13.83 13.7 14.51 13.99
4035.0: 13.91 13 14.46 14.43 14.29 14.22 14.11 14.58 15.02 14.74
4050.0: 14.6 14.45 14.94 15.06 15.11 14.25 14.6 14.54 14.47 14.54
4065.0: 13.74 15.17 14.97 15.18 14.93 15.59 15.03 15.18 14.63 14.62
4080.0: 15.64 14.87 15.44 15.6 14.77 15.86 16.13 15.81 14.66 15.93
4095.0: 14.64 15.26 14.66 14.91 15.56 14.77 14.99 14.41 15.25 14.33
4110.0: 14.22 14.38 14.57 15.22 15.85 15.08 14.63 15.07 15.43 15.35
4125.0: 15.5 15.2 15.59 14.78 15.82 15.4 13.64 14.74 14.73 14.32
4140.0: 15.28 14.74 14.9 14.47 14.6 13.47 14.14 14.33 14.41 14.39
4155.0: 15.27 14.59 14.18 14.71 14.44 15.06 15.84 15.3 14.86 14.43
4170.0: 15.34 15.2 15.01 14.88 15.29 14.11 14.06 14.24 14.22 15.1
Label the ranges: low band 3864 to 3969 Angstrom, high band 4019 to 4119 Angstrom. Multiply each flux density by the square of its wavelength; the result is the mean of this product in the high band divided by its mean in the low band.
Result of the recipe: 1.1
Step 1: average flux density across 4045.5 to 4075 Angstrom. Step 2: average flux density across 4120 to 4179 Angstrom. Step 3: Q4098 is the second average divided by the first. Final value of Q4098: 1.00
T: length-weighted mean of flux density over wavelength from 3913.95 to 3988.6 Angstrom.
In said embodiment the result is 13.7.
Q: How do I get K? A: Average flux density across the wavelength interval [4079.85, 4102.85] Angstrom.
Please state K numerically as 15.3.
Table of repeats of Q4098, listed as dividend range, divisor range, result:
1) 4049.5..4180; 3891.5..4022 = 1.07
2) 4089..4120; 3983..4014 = 1.06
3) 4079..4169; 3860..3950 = 1.07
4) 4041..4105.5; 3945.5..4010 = 1.08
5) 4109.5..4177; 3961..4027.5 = 1.06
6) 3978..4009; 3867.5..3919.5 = 0.99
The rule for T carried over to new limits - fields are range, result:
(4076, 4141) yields 15.1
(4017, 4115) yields 14.7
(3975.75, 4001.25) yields 14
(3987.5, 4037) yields 14.2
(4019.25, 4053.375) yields 14.3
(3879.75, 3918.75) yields 14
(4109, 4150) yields 14.8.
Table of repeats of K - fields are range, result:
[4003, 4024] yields 14.4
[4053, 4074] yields 14.8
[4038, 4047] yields 14.4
